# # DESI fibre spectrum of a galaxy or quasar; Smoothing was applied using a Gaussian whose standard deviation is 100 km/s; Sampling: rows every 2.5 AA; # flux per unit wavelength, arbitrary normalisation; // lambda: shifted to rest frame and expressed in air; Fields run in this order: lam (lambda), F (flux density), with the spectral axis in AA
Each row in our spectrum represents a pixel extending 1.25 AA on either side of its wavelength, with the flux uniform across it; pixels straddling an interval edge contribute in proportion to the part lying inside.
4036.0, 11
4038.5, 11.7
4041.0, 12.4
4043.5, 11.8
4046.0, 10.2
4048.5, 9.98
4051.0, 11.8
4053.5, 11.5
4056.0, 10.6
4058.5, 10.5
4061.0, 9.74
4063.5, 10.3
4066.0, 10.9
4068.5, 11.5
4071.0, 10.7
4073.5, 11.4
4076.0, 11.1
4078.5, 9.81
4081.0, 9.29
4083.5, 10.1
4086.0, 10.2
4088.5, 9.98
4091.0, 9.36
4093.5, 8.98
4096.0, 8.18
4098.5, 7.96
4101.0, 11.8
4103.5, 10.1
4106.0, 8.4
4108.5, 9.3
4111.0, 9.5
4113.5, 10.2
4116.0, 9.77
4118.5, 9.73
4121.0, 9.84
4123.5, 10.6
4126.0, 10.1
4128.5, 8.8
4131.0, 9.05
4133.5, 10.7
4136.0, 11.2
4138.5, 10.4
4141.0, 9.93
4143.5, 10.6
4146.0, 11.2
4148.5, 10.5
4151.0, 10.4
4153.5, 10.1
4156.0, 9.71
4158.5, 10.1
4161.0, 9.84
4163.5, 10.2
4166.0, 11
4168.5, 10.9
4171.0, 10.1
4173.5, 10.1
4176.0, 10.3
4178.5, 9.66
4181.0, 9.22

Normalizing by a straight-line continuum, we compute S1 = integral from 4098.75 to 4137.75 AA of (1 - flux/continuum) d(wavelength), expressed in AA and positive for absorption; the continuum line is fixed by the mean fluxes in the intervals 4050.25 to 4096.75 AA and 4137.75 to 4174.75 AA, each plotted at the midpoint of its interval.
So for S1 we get 1.6 AA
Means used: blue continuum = 10.3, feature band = 9.89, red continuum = 10.3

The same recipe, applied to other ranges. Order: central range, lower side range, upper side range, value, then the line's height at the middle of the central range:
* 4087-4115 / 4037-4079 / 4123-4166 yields 3.03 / 10.6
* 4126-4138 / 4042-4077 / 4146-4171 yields 0.57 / 10.5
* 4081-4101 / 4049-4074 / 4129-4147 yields 2.35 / 10.7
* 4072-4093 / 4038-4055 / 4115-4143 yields 1.24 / 10.8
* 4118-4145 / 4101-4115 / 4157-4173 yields -0.37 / 9.97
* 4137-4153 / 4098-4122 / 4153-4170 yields -0.64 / 10.1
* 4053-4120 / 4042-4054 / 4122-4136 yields 3.36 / 10.5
